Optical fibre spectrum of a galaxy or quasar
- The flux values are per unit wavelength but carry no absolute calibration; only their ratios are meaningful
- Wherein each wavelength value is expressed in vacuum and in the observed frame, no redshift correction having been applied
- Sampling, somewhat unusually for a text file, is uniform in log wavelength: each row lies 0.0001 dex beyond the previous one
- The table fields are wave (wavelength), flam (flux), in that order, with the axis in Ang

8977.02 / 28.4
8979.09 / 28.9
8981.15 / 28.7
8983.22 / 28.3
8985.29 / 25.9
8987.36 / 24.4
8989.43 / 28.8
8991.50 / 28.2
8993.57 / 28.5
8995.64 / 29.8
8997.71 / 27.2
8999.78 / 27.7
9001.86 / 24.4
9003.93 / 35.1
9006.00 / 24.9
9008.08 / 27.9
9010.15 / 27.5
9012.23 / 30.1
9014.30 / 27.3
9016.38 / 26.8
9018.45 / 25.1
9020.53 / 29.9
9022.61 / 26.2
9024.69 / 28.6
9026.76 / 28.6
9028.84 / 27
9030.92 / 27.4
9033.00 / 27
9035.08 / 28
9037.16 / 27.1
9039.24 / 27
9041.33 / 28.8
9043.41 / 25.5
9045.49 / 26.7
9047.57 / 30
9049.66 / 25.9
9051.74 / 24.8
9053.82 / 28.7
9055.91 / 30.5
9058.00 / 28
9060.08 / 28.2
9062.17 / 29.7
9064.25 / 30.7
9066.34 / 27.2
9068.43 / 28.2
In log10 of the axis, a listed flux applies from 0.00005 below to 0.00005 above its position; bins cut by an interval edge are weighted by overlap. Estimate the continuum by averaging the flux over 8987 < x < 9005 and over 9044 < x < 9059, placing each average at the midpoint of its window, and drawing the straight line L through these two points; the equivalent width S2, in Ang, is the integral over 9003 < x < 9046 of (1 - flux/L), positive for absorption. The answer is 0.5 Ang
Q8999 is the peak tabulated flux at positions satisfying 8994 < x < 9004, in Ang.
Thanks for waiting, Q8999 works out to 35.1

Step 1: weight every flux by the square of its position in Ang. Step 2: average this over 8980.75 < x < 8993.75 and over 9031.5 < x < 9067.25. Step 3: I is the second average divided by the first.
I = 1.03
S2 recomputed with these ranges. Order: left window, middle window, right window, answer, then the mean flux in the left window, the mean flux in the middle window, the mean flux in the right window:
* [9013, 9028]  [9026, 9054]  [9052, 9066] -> 0.98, 27.6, 27.3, 28.9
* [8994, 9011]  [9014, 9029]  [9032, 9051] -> 0.12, 28.1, 27.5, 27.3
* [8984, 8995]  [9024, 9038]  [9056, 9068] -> 0.26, 27.3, 27.7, 28.9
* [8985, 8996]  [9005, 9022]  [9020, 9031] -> 0.24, 27.6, 27.4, 27.9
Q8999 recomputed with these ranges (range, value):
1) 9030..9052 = 30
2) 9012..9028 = 30.1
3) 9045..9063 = 30.5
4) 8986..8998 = 29.8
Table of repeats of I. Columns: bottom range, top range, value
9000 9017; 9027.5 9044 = 0.98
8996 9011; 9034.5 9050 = 0.99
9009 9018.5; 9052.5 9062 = 1.05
